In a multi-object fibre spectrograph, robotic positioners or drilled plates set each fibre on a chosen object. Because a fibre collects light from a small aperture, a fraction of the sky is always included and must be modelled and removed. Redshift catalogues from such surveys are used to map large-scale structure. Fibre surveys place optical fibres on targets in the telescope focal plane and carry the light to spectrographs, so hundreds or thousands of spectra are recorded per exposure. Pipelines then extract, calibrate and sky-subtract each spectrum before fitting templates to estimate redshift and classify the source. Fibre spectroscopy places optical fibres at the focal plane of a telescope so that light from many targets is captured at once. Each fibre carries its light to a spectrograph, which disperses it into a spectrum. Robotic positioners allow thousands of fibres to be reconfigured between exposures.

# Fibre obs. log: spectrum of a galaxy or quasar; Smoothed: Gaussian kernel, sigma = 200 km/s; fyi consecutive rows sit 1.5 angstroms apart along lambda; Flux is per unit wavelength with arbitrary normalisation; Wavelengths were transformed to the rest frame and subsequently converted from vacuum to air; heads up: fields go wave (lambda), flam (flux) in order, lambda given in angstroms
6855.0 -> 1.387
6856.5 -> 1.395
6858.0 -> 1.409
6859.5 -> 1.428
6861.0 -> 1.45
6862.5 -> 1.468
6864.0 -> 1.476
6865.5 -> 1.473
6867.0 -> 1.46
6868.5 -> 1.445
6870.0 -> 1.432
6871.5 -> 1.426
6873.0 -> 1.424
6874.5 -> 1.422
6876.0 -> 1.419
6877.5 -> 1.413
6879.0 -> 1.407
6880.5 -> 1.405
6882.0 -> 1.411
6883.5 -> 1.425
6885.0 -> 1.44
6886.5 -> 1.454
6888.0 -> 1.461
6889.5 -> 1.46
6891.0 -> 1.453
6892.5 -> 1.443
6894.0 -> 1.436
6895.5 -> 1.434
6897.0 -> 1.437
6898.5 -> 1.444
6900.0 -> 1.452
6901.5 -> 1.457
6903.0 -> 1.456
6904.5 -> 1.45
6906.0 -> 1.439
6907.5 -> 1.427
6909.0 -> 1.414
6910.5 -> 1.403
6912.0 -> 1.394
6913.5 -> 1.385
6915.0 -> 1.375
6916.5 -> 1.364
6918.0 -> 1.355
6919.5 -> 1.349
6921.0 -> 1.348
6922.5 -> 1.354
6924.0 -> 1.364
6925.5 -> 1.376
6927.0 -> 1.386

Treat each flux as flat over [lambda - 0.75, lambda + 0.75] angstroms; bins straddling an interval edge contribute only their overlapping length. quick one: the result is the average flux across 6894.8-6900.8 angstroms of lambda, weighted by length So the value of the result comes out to 1.44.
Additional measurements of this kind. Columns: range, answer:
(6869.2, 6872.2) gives 1.43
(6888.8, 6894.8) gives 1.45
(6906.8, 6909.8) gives 1.42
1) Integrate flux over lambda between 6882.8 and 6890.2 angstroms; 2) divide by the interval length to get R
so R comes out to 1.45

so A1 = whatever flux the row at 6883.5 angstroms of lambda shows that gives 1.425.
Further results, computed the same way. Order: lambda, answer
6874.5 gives 1.422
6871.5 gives 1.426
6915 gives 1.375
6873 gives 1.424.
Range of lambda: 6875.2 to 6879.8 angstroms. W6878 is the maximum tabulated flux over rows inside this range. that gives 1.419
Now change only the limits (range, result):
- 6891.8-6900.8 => 1.452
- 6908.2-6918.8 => 1.414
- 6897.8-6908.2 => 1.457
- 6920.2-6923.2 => 1.354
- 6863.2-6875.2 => 1.476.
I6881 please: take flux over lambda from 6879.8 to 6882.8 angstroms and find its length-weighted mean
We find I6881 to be 1.41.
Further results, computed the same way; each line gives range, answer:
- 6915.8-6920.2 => 1.36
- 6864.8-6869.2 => 1.46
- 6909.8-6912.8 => 1.4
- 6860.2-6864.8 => 1.46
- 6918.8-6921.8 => 1.35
